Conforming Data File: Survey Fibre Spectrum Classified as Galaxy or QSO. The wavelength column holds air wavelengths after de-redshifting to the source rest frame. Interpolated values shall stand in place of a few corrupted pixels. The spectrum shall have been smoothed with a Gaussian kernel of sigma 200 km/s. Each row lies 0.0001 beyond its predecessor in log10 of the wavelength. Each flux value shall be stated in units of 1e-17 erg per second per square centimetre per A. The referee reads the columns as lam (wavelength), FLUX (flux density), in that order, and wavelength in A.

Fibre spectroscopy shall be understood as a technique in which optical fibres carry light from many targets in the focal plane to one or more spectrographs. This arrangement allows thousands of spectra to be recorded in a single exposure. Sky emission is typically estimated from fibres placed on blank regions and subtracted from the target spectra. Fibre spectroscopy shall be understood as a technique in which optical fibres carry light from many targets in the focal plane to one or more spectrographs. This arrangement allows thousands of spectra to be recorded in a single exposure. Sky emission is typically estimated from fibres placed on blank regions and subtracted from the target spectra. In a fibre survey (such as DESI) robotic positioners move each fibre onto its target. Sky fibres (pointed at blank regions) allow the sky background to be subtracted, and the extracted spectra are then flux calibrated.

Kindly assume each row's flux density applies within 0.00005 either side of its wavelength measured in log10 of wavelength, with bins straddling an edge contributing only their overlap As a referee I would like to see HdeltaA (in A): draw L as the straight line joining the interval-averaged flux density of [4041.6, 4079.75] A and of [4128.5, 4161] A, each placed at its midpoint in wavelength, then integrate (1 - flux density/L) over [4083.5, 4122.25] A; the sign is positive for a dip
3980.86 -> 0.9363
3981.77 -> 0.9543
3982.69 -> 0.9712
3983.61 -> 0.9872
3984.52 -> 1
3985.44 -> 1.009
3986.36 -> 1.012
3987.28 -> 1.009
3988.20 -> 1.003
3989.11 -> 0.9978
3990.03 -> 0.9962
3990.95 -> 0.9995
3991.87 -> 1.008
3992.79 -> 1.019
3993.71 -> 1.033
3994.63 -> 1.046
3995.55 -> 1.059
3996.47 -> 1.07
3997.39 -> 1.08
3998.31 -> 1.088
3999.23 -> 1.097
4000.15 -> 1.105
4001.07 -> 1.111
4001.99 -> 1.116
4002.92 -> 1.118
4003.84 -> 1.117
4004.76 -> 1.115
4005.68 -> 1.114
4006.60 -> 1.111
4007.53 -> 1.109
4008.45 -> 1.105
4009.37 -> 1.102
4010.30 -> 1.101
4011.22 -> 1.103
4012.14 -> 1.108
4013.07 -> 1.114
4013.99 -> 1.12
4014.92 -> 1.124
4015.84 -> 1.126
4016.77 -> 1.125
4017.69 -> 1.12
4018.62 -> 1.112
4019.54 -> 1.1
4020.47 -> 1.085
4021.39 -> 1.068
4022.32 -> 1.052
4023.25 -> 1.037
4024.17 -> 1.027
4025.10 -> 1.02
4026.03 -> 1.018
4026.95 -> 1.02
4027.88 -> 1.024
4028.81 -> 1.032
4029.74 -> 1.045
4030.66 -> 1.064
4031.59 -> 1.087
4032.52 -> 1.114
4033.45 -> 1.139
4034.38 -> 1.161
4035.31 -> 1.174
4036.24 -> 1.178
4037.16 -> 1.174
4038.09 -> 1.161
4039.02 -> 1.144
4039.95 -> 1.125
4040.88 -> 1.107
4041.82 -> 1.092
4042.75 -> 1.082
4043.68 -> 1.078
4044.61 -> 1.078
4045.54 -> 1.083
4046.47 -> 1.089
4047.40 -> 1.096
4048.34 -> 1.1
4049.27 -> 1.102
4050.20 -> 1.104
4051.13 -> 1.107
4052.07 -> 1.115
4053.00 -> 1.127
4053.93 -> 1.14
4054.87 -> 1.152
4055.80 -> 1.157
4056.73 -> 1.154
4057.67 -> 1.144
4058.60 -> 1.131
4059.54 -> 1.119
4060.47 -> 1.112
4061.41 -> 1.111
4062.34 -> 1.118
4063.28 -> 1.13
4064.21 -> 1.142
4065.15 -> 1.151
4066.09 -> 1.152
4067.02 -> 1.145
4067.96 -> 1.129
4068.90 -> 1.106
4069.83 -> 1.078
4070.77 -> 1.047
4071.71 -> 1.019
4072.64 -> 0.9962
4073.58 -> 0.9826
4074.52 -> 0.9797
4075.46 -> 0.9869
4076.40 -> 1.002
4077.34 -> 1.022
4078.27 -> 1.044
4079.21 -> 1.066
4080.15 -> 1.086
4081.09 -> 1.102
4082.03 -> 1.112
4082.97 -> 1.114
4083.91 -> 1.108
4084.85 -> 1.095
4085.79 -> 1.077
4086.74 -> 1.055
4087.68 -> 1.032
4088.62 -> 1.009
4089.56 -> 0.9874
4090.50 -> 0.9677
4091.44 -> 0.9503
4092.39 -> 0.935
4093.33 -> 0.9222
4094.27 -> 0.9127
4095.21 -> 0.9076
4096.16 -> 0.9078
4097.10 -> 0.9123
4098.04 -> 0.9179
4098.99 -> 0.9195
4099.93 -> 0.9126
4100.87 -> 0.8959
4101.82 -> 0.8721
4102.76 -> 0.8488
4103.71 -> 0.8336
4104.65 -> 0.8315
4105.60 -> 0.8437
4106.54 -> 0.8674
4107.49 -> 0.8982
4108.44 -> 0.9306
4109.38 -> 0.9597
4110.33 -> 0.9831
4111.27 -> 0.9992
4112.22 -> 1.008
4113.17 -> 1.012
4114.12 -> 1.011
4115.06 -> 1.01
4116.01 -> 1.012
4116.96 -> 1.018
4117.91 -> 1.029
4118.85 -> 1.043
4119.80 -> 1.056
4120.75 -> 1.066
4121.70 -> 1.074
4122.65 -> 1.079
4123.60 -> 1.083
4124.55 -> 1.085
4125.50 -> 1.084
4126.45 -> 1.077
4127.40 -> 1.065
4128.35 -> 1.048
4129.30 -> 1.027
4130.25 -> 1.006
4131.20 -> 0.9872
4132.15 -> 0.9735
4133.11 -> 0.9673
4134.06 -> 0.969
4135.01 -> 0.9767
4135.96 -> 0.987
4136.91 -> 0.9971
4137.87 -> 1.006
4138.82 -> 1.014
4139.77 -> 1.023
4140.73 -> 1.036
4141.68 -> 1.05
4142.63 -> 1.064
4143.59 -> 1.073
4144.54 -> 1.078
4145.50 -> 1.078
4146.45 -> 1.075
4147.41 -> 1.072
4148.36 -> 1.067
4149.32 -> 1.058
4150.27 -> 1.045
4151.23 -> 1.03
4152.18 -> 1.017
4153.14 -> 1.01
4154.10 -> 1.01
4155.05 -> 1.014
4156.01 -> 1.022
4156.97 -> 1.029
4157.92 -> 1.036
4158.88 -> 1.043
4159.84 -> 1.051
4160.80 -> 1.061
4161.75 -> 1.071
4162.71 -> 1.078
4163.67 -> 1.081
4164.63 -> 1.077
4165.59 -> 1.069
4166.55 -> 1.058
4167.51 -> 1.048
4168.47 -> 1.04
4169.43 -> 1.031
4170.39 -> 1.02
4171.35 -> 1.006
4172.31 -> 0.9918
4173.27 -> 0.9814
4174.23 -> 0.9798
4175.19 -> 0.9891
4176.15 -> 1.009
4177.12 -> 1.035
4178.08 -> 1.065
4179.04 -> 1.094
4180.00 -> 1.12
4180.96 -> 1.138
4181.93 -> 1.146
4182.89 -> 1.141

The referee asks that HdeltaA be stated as 3.40 A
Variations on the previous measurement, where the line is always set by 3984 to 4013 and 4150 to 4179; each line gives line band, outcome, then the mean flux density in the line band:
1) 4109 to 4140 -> 0.6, 1.02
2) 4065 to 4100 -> 0.9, 1.02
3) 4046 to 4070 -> -1.6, 1.12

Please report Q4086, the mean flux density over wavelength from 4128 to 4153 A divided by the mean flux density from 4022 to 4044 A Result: 0.94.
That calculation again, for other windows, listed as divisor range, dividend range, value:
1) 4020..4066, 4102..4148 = 0.91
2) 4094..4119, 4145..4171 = 1.12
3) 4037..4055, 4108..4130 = 0.93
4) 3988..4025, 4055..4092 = 0.99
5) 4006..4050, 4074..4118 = 0.89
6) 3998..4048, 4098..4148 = 0.91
